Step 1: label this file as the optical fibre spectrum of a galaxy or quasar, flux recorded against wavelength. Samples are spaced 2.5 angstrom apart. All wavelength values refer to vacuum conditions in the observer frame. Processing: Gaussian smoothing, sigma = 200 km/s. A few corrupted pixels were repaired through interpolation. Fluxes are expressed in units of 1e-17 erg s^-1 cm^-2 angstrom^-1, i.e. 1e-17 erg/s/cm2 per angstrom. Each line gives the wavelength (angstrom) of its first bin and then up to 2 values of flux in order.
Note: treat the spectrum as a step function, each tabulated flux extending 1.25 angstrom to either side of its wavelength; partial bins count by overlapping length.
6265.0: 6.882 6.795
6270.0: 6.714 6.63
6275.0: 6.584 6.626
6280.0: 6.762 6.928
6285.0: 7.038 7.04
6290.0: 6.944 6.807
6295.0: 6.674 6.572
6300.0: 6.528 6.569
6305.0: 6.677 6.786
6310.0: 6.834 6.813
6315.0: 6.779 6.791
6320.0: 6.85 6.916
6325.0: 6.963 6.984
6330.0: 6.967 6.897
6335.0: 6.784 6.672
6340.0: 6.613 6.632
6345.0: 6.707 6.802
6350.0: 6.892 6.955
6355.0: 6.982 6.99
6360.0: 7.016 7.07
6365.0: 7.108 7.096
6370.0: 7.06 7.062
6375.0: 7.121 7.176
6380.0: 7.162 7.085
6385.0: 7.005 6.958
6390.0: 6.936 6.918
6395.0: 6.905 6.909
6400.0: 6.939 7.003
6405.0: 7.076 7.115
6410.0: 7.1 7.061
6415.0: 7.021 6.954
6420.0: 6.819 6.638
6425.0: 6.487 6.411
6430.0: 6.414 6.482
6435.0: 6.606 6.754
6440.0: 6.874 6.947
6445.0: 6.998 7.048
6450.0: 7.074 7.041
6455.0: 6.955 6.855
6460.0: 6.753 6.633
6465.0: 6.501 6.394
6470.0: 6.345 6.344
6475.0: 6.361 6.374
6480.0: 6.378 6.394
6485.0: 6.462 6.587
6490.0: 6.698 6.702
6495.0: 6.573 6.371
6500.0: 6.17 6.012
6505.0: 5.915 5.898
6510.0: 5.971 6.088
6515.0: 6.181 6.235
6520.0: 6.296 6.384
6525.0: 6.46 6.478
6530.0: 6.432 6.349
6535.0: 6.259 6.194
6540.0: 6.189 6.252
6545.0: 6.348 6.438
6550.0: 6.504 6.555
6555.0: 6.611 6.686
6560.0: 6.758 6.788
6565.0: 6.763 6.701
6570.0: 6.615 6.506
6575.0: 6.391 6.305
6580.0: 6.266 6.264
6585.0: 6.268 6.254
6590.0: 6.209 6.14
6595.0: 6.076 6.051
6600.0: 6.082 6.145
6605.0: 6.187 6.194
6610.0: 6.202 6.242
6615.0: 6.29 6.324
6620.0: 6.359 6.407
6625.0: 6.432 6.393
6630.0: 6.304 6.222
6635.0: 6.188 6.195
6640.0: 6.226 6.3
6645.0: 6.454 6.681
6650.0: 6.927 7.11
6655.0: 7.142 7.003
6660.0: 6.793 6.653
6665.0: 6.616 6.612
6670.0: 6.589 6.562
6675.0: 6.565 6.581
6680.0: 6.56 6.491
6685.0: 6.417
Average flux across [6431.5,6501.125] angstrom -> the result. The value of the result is 6.63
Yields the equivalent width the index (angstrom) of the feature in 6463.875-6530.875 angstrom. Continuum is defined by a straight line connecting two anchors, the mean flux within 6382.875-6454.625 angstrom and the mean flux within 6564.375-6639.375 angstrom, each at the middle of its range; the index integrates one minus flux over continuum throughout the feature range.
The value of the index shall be 3.0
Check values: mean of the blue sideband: 6.88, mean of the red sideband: 6.29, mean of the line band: 6.33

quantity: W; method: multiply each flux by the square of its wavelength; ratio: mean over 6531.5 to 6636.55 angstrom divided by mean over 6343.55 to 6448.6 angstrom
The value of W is 0.97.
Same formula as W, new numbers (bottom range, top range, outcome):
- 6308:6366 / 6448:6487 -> 1.00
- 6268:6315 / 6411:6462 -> 1.06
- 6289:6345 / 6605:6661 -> 1.05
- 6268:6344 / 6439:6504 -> 1.03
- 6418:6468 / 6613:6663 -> 1.03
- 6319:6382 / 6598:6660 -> 1.01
